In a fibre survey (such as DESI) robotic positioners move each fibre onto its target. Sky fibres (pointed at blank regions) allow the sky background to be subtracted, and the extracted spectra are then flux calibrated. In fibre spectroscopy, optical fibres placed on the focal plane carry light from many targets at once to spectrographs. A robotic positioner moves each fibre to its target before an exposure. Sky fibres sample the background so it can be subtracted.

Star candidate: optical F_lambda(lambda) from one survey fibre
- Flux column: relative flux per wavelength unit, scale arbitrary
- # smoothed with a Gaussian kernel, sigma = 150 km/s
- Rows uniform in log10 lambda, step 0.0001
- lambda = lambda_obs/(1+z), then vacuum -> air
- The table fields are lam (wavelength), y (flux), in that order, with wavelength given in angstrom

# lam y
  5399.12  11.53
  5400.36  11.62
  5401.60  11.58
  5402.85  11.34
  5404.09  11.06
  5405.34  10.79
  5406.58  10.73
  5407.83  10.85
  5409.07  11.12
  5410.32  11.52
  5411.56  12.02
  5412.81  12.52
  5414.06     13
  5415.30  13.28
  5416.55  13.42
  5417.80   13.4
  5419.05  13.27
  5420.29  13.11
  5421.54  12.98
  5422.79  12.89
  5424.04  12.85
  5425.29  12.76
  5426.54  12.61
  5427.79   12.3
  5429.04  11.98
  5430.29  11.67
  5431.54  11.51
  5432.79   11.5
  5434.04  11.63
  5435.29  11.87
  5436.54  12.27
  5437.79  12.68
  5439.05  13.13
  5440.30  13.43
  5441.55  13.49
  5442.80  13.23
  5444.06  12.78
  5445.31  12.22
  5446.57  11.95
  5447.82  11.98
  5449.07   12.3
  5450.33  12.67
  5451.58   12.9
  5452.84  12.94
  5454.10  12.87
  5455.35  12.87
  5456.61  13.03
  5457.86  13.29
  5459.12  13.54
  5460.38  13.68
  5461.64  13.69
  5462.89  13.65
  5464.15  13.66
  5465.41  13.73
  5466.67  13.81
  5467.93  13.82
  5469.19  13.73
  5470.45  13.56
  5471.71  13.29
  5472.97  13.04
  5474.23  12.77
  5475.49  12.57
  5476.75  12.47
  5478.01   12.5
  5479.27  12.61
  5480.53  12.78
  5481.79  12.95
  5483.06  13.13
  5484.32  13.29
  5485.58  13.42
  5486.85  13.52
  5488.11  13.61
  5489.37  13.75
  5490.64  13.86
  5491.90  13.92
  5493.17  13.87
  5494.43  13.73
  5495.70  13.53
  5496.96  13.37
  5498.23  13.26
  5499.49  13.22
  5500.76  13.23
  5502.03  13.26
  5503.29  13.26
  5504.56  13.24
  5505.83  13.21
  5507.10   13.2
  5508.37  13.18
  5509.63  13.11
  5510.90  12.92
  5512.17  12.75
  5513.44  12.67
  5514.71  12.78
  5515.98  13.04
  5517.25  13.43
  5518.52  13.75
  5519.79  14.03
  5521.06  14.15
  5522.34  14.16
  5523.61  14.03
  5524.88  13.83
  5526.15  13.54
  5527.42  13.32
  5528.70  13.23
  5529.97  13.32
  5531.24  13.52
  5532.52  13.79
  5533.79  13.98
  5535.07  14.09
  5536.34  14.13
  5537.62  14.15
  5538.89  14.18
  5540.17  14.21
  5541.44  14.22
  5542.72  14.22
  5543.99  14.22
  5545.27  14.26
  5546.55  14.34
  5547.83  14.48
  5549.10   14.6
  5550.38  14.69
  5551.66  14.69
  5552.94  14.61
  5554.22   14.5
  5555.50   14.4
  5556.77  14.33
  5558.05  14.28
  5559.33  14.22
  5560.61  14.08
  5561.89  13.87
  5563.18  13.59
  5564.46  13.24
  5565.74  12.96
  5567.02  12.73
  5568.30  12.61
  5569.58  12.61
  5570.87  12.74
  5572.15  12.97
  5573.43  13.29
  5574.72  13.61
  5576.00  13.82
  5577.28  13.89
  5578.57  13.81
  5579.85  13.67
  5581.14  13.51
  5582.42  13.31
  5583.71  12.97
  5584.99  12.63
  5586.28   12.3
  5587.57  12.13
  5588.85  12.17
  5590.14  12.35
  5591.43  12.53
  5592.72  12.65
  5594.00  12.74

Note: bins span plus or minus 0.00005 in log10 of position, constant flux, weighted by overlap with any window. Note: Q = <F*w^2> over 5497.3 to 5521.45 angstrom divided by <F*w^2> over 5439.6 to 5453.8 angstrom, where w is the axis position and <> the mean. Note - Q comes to 1.06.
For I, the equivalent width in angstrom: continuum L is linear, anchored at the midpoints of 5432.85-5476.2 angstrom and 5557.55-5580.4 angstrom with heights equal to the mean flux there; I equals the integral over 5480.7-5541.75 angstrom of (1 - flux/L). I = -1.4 angstrom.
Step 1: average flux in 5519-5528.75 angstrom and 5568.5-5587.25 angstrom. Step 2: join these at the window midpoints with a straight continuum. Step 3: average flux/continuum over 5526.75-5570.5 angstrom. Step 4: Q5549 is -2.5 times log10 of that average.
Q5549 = -0.03 mag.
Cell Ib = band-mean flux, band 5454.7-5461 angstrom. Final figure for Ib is 13.3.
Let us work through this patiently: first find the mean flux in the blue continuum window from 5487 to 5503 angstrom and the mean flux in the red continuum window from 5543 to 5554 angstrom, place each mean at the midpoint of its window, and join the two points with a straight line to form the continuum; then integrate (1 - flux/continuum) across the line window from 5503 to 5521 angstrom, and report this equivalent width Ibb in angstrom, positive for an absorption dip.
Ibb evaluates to 0.82 angstrom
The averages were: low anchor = 13.6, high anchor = 14.5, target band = 13.2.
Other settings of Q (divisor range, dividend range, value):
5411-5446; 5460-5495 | 1.08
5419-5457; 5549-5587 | 1.14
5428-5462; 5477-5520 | 1.07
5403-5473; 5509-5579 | 1.13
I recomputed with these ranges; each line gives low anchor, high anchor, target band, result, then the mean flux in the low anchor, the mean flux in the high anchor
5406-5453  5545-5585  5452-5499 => -1.6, 12.4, 13.7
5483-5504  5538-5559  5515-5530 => 0.3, 13.5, 14.4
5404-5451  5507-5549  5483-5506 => -0.4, 12.4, 13.7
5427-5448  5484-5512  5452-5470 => -1.0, 12.3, 13.4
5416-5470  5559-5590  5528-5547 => -1.3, 12.9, 13.2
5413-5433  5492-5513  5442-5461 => 0.1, 12.7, 13.3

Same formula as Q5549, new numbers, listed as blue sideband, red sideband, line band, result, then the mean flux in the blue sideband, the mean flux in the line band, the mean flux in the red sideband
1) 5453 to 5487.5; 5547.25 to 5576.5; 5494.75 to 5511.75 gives 0.016 mag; 13.2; 13.2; 13.8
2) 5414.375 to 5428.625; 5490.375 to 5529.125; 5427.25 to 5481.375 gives 0.026 mag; 13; 12.8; 13.4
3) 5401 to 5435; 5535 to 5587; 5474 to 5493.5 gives -0.025 mag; 12.1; 13.2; 13.8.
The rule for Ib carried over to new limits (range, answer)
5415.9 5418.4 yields 13.4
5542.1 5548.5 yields 14.3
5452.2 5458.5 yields 13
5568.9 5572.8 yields 12.8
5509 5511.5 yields 13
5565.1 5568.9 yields 12.8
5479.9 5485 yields 13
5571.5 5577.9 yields 13.5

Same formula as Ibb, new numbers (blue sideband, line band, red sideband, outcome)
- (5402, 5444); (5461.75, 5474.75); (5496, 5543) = -0.6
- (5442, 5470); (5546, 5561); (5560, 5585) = -1.3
